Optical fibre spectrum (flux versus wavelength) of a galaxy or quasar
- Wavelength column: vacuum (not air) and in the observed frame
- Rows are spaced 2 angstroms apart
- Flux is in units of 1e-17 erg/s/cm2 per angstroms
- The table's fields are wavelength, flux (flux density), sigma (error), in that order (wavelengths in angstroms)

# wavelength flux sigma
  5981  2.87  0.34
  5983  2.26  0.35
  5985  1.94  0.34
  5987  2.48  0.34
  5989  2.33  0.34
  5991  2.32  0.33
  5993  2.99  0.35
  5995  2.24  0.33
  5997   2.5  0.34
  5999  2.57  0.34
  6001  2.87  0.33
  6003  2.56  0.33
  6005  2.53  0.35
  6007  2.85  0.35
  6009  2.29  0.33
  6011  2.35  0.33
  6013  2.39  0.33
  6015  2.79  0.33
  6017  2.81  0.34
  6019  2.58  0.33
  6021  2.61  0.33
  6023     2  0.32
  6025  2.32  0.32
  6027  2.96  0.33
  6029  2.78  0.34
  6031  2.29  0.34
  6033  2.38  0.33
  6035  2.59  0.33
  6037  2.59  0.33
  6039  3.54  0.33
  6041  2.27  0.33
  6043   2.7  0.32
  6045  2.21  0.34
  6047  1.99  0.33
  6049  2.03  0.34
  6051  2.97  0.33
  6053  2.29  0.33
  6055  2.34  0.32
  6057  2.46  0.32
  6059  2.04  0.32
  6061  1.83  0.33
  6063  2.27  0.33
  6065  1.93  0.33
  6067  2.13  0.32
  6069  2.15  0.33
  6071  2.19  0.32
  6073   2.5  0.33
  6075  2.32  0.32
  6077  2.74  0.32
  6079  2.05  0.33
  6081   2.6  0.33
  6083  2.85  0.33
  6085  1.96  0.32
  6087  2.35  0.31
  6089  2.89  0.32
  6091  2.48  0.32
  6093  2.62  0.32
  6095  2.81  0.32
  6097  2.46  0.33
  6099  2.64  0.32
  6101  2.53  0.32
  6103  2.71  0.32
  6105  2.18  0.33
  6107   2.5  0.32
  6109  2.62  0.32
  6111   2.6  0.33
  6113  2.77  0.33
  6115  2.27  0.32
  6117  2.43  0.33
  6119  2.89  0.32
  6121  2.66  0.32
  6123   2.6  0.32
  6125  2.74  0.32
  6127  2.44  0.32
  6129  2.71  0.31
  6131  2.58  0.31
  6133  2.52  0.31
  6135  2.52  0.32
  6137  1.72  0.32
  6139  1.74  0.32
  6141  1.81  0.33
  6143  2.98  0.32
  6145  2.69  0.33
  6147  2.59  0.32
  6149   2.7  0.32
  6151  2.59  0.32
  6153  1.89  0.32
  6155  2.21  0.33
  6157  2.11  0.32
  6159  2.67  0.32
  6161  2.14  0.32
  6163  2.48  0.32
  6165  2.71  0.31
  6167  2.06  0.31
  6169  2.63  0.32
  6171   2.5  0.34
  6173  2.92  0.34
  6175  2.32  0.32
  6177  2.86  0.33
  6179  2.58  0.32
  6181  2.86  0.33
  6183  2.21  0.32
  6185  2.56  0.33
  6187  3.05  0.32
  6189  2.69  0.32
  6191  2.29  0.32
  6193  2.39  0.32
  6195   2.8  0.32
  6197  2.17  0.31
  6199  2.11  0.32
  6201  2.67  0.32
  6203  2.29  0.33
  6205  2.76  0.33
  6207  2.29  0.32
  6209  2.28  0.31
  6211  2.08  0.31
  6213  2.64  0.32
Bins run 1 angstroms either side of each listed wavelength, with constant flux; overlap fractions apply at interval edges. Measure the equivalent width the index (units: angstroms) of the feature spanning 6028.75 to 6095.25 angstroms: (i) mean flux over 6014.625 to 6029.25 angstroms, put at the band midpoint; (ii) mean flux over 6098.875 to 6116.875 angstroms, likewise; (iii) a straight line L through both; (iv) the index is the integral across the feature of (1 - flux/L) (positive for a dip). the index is 4.0 angstroms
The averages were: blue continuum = 2.59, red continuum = 2.53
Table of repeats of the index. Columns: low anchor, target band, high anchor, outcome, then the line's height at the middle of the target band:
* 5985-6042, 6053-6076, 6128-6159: 2.59 angstroms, 2.48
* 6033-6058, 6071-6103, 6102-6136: 0.29 angstroms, 2.54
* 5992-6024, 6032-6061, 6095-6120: 1.40 angstroms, 2.56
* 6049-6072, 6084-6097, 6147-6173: -1.30 angstroms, 2.29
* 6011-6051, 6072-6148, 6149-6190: 0.38 angstroms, 2.51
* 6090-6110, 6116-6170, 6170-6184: 3.06 angstroms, 2.58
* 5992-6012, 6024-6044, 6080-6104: -0.52 angstroms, 2.58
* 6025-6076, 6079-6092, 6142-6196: -0.28 angstroms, 2.43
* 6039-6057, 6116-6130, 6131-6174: -1.38 angstroms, 2.4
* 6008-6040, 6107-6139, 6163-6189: 1.02 angstroms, 2.6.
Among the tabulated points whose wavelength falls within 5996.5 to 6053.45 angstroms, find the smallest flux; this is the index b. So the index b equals 1.99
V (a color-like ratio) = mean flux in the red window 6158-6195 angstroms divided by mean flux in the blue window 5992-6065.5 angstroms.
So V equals 1.0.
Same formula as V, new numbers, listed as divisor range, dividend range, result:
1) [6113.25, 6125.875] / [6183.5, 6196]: 1.00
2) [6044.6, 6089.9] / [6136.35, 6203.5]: 1.06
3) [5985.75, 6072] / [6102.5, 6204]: 1.01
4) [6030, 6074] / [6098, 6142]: 1.05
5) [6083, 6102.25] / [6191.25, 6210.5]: 0.94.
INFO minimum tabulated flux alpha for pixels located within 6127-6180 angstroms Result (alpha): 1.72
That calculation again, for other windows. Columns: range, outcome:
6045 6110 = 1.83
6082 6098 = 1.96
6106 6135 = 2.27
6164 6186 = 2.06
